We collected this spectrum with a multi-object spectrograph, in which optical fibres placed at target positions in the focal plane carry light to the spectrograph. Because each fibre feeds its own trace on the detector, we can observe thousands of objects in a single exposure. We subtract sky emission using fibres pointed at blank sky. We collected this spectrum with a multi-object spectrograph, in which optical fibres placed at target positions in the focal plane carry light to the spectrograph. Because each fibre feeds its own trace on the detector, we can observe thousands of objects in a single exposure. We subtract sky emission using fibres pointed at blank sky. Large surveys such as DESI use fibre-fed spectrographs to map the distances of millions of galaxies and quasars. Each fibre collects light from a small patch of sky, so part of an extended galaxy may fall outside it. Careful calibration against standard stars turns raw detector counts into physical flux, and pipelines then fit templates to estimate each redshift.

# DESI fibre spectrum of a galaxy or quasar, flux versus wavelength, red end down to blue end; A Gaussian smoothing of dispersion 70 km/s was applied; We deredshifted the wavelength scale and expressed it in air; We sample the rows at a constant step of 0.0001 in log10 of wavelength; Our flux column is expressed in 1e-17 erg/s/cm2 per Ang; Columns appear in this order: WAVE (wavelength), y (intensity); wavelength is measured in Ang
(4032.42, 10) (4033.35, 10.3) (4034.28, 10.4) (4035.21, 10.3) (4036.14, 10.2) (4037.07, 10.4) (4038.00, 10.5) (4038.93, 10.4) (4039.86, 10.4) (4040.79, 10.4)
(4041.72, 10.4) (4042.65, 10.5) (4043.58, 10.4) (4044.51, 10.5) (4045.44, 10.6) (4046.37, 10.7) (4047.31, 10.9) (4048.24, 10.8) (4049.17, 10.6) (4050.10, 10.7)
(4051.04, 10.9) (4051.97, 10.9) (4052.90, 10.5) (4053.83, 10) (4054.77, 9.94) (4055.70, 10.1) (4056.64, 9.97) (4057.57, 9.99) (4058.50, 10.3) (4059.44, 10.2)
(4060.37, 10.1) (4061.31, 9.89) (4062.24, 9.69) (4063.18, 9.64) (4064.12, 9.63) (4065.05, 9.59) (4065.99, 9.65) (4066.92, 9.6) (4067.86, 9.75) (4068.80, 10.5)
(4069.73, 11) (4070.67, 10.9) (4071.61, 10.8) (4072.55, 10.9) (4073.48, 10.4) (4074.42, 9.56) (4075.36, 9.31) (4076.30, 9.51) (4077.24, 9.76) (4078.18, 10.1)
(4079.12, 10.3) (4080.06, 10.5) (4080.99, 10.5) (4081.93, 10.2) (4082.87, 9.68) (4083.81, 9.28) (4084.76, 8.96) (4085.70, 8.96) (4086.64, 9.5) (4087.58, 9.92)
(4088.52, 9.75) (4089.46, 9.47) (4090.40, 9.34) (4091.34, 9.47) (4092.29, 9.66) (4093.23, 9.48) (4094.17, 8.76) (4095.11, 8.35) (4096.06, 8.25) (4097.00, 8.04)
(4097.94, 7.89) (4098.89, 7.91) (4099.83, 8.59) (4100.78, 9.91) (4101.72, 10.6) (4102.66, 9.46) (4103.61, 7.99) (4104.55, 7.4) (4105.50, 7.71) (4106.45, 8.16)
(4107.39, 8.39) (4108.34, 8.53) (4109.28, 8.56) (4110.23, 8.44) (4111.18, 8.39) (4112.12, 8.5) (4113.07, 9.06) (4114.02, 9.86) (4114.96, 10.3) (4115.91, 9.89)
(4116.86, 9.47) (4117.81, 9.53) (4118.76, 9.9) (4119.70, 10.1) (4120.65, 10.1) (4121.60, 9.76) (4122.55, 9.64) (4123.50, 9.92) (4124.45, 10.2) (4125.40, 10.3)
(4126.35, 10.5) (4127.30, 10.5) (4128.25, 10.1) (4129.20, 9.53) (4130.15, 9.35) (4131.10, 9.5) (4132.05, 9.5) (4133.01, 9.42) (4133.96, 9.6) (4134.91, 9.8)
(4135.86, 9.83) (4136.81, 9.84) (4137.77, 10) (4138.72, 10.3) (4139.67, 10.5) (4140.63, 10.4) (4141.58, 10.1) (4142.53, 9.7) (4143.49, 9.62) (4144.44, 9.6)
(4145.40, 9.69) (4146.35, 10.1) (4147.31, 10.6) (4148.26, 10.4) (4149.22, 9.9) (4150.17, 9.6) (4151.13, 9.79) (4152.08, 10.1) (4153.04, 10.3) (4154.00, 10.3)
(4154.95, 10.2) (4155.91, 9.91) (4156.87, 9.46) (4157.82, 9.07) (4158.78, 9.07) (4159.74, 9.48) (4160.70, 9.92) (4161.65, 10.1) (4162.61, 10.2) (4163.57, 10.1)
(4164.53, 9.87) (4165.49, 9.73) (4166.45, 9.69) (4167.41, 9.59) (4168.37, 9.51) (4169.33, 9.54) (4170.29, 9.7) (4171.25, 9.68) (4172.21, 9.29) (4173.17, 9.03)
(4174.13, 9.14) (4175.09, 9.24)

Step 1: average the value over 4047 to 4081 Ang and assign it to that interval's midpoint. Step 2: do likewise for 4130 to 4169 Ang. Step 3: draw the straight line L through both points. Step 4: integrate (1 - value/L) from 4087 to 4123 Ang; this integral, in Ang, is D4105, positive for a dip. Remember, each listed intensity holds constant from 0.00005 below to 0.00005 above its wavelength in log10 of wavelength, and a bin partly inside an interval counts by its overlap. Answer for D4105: 3.4 Ang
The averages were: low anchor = 10.2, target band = 9.07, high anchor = 9.85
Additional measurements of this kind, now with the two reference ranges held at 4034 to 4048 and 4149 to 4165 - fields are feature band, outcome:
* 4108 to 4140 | 1.1 Ang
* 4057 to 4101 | 2.7 Ang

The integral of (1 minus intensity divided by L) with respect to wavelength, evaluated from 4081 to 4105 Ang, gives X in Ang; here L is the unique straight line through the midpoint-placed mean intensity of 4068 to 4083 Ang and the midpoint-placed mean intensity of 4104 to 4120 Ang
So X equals 1.31 Ang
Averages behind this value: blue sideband 10.2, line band 9.1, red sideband 8.94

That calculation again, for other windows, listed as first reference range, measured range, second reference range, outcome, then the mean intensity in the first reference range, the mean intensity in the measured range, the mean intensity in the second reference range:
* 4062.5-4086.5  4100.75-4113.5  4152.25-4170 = 1.7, 9.95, 8.61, 9.78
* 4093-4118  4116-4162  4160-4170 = -2.6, 8.78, 9.89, 9.81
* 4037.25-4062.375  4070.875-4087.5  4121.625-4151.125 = 0.5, 10.4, 9.91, 9.93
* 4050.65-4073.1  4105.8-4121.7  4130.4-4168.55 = 1.3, 10.2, 9.2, 9.86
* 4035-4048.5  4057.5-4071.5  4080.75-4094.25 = -0.1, 10.5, 10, 9.53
